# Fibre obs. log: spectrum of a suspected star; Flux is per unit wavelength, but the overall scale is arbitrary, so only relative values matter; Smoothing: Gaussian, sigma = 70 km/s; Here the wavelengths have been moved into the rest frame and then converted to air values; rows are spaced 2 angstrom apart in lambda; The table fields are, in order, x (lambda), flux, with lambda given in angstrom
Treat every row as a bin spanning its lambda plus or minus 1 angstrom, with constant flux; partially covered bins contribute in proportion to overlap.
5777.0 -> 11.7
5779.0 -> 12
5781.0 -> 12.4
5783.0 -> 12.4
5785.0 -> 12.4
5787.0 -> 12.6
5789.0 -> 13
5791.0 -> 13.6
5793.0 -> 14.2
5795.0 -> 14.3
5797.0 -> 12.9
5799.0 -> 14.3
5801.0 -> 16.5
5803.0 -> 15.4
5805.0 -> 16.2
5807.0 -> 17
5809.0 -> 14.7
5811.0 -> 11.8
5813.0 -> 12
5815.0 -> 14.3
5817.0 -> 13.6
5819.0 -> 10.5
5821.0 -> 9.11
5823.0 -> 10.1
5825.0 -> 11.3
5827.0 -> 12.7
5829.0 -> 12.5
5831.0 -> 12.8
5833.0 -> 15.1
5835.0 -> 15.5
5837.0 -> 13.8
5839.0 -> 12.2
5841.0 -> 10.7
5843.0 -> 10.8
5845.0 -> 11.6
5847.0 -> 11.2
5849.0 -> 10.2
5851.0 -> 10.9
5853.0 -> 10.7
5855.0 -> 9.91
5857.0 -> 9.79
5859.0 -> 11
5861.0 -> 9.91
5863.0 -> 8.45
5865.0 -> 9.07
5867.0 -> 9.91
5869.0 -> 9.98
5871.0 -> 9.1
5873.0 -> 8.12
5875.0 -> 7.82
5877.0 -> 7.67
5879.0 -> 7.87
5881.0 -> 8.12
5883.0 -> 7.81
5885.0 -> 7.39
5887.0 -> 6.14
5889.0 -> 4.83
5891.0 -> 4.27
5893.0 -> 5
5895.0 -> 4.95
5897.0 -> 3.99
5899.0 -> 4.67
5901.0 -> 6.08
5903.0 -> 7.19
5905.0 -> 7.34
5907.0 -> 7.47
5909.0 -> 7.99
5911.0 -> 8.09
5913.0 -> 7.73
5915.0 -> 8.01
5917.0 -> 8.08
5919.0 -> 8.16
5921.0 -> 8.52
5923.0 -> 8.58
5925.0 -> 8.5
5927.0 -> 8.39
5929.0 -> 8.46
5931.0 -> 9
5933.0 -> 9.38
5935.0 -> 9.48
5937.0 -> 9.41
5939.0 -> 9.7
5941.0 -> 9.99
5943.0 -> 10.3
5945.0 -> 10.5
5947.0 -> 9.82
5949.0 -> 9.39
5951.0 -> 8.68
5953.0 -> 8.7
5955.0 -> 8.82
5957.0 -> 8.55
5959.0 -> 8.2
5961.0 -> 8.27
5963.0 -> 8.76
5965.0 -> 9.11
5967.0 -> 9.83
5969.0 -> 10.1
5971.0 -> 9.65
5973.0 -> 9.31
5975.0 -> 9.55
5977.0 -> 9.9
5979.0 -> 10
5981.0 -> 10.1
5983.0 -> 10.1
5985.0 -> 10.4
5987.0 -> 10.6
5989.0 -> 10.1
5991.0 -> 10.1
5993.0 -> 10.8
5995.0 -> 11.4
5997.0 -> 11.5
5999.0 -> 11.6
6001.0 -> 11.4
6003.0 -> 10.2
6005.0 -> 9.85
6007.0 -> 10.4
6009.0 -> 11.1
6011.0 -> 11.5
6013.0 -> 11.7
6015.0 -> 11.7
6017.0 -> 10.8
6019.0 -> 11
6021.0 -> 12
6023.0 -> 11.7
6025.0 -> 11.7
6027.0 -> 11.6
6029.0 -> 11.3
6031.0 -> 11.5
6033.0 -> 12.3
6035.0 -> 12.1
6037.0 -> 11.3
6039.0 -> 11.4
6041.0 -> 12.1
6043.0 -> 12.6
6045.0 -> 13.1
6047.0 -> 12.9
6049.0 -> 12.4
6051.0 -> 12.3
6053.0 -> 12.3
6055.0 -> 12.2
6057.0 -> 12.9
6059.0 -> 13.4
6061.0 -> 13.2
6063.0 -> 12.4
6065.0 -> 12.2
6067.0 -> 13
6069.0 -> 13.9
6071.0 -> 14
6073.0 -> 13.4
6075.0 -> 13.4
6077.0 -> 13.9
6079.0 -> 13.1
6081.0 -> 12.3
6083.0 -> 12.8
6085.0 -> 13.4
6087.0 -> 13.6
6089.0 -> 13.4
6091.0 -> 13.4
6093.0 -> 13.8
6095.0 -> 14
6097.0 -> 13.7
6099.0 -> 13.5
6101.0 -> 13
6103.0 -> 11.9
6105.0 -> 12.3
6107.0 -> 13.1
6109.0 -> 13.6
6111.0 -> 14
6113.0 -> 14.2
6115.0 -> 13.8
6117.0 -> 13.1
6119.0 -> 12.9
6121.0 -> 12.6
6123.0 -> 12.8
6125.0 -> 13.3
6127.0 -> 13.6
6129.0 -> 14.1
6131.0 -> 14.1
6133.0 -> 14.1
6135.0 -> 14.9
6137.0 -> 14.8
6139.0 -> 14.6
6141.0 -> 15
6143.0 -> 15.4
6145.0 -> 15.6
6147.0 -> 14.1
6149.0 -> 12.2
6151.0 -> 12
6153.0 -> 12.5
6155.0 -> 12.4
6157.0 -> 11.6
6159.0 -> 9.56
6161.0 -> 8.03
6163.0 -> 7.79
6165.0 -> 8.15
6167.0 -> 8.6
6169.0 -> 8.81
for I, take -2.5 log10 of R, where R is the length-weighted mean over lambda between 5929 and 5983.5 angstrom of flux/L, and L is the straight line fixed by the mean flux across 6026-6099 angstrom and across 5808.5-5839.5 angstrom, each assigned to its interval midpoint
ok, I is 0.33 mag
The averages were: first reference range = 12.6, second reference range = 12.8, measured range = 9.41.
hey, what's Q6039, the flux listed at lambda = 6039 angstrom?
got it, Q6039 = 11.4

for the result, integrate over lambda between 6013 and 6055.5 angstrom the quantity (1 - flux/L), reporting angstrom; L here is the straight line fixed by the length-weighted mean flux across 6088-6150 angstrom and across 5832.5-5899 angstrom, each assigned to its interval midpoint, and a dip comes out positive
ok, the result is 0.89 angstrom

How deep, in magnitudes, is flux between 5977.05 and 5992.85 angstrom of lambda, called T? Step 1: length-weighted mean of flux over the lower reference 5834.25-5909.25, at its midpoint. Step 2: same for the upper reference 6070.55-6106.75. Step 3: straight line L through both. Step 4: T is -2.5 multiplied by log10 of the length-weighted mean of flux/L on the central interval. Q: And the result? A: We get 0.09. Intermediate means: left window 8.65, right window 13.3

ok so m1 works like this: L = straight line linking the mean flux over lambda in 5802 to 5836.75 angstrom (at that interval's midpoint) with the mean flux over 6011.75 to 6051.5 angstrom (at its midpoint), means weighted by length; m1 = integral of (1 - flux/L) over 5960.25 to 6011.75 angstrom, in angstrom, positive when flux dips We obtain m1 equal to 8.2 angstrom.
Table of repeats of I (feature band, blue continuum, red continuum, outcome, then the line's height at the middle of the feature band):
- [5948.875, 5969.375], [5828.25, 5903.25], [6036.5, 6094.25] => 0.22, 10.9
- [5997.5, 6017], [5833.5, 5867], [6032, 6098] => 0.13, 12.4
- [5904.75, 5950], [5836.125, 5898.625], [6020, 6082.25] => 0.14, 9.99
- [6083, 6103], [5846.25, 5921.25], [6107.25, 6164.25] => -0.10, 12.2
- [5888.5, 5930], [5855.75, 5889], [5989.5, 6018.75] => 0.30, 9.22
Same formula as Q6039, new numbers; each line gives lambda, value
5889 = 4.83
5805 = 16.2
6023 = 11.7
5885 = 7.39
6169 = 8.81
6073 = 13.4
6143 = 15.4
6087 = 13.6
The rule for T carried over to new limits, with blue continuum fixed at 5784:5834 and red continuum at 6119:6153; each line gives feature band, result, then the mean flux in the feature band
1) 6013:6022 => 0.20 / 11.4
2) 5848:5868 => 0.32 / 9.98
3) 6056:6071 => 0.06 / 13.1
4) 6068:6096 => 0.03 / 13.5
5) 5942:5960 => 0.42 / 9.22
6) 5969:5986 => 0.35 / 9.89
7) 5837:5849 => 0.17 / 11.4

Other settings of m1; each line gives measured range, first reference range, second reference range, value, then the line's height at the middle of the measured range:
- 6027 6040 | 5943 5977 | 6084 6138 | -0.4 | 11.3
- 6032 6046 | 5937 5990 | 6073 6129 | -0.6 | 11.6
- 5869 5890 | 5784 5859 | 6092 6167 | 8.5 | 12.7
